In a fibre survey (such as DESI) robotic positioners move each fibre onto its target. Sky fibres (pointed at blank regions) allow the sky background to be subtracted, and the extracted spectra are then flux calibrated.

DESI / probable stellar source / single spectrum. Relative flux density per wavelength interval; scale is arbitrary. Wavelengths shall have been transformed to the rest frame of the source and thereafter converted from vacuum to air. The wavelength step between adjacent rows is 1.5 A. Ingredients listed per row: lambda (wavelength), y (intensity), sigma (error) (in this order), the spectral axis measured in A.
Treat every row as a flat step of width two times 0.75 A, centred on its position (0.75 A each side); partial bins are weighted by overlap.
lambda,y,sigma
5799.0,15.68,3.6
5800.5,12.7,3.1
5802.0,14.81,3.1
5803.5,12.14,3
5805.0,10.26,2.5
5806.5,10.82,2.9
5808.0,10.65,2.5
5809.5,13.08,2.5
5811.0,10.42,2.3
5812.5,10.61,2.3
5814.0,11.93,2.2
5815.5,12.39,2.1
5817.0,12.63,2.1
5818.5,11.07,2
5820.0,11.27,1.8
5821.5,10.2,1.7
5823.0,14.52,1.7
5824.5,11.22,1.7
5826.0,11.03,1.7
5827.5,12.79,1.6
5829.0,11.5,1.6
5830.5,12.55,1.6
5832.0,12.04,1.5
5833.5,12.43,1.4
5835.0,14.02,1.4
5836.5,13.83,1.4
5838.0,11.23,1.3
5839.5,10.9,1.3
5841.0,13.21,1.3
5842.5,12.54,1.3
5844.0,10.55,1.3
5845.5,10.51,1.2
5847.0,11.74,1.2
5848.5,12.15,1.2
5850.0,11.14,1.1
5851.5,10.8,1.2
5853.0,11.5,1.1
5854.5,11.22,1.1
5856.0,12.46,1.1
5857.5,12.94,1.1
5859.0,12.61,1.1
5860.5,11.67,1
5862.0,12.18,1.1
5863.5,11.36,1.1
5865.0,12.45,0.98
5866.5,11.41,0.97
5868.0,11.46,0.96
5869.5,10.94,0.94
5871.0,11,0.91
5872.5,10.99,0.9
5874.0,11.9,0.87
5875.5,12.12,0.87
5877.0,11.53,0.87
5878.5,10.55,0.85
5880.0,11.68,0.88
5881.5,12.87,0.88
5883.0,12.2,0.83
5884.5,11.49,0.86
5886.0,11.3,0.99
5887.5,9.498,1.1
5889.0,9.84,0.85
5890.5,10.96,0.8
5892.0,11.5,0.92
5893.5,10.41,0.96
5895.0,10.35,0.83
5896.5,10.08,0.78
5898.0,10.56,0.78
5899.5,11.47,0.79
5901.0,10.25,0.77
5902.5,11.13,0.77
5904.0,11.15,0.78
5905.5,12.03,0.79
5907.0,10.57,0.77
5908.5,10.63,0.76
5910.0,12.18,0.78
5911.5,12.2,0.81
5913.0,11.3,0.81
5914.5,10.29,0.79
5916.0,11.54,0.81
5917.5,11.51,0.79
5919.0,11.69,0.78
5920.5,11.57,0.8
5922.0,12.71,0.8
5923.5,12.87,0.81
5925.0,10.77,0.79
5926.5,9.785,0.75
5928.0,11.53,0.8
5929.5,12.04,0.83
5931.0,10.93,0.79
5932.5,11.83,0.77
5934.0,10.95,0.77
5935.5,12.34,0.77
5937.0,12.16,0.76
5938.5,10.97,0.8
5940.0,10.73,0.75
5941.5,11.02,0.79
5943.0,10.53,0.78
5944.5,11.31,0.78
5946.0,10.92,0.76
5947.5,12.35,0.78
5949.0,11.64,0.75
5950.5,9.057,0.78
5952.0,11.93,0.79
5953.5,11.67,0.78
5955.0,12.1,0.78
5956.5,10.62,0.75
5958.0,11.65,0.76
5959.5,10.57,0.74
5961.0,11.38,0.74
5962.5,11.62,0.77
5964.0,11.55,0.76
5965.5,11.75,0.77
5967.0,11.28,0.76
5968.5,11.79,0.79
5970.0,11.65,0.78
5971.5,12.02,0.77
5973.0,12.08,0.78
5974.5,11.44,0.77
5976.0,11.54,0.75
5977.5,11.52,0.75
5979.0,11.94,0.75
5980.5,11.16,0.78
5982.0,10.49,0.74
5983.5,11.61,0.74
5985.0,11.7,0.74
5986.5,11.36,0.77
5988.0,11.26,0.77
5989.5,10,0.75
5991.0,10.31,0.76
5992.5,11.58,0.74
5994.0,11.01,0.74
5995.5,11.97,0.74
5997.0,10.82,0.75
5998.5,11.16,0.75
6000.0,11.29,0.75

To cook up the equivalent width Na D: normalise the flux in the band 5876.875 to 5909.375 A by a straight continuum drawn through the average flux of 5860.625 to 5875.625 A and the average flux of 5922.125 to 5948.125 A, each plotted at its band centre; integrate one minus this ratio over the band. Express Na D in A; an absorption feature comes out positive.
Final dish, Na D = 1.4 A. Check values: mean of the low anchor 11.6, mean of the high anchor 11.4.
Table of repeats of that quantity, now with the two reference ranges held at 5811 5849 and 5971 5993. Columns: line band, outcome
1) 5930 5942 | 0.1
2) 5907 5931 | 0.2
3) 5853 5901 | 1.5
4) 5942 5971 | 0.2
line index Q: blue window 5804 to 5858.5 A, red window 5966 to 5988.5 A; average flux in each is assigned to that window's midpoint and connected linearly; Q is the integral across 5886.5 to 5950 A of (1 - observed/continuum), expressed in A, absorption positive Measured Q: 2.4 A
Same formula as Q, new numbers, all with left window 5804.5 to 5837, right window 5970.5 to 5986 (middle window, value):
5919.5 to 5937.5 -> 0.1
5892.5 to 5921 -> 1.5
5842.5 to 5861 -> 0.3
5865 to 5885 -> 0.3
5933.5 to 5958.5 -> 0.7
